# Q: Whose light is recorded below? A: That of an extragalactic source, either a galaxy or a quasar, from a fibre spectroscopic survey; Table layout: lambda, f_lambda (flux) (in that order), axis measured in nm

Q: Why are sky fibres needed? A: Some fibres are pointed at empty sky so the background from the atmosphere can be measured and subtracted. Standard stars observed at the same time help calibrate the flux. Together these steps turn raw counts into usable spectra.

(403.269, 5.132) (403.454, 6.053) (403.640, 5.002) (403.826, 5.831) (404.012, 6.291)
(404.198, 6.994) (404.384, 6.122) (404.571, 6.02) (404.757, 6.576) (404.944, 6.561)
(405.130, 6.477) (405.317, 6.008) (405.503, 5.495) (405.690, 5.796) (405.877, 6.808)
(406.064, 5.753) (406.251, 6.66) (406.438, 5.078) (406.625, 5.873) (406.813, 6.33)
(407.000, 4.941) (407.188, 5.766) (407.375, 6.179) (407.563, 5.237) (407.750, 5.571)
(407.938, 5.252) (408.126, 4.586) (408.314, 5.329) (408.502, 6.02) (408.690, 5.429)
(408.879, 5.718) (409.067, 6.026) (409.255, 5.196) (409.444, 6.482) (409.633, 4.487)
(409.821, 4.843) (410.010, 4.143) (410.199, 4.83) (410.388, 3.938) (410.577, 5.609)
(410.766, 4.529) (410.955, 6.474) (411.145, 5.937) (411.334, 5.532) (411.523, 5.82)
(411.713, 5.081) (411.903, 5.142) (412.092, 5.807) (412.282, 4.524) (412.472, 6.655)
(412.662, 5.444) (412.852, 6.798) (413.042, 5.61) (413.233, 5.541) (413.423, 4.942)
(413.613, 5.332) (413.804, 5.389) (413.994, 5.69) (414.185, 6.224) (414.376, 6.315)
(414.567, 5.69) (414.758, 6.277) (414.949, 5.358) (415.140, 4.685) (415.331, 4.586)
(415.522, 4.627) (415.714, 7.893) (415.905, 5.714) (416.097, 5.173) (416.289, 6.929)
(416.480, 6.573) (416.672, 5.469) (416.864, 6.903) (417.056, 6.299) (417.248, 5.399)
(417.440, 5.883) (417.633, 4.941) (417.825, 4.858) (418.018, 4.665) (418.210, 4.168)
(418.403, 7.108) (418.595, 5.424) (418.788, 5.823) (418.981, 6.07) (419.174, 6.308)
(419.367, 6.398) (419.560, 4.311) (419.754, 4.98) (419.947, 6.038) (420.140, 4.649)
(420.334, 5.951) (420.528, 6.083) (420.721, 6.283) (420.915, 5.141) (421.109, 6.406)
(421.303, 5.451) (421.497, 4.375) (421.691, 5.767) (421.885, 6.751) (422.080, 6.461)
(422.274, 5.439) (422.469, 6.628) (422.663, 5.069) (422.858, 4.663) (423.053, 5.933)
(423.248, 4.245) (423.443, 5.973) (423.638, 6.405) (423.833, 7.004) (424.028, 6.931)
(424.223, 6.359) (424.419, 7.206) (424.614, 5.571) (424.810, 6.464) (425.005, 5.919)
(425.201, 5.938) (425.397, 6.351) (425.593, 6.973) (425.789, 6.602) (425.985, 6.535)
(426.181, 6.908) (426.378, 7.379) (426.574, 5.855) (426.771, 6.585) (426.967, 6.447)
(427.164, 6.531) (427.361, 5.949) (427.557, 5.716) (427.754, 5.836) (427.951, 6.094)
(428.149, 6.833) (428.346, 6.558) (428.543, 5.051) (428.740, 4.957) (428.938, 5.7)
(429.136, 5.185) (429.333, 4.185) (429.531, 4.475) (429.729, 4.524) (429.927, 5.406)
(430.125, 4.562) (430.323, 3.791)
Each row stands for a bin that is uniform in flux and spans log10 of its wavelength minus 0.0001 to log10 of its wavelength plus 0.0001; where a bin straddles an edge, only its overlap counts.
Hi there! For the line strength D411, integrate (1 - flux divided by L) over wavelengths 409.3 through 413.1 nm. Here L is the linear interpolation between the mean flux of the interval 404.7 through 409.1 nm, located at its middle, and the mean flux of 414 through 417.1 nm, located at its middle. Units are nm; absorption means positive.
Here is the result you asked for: 0.31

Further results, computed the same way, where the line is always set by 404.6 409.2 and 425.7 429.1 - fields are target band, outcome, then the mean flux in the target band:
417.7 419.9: 0.20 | 5.47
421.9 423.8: 0.11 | 5.74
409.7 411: 0.23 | 4.84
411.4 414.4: 0.15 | 5.63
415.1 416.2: 0.09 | 5.49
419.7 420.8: 0.07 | 5.68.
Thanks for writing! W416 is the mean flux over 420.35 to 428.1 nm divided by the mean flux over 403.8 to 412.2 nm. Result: 1.1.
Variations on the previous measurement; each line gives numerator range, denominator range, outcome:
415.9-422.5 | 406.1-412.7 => 1.05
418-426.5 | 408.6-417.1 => 1.06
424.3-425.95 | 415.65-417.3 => 1.02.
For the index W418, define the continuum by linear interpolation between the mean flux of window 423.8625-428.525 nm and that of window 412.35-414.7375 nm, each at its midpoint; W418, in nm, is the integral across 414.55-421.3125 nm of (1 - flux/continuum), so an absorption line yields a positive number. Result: 0.36 nm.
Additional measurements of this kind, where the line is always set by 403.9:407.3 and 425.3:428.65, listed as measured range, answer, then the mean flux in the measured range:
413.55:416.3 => 0.23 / 5.69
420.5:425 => 0.26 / 5.94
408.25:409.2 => 0.07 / 5.7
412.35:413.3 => 0.03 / 5.98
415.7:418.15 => 0.17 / 5.81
